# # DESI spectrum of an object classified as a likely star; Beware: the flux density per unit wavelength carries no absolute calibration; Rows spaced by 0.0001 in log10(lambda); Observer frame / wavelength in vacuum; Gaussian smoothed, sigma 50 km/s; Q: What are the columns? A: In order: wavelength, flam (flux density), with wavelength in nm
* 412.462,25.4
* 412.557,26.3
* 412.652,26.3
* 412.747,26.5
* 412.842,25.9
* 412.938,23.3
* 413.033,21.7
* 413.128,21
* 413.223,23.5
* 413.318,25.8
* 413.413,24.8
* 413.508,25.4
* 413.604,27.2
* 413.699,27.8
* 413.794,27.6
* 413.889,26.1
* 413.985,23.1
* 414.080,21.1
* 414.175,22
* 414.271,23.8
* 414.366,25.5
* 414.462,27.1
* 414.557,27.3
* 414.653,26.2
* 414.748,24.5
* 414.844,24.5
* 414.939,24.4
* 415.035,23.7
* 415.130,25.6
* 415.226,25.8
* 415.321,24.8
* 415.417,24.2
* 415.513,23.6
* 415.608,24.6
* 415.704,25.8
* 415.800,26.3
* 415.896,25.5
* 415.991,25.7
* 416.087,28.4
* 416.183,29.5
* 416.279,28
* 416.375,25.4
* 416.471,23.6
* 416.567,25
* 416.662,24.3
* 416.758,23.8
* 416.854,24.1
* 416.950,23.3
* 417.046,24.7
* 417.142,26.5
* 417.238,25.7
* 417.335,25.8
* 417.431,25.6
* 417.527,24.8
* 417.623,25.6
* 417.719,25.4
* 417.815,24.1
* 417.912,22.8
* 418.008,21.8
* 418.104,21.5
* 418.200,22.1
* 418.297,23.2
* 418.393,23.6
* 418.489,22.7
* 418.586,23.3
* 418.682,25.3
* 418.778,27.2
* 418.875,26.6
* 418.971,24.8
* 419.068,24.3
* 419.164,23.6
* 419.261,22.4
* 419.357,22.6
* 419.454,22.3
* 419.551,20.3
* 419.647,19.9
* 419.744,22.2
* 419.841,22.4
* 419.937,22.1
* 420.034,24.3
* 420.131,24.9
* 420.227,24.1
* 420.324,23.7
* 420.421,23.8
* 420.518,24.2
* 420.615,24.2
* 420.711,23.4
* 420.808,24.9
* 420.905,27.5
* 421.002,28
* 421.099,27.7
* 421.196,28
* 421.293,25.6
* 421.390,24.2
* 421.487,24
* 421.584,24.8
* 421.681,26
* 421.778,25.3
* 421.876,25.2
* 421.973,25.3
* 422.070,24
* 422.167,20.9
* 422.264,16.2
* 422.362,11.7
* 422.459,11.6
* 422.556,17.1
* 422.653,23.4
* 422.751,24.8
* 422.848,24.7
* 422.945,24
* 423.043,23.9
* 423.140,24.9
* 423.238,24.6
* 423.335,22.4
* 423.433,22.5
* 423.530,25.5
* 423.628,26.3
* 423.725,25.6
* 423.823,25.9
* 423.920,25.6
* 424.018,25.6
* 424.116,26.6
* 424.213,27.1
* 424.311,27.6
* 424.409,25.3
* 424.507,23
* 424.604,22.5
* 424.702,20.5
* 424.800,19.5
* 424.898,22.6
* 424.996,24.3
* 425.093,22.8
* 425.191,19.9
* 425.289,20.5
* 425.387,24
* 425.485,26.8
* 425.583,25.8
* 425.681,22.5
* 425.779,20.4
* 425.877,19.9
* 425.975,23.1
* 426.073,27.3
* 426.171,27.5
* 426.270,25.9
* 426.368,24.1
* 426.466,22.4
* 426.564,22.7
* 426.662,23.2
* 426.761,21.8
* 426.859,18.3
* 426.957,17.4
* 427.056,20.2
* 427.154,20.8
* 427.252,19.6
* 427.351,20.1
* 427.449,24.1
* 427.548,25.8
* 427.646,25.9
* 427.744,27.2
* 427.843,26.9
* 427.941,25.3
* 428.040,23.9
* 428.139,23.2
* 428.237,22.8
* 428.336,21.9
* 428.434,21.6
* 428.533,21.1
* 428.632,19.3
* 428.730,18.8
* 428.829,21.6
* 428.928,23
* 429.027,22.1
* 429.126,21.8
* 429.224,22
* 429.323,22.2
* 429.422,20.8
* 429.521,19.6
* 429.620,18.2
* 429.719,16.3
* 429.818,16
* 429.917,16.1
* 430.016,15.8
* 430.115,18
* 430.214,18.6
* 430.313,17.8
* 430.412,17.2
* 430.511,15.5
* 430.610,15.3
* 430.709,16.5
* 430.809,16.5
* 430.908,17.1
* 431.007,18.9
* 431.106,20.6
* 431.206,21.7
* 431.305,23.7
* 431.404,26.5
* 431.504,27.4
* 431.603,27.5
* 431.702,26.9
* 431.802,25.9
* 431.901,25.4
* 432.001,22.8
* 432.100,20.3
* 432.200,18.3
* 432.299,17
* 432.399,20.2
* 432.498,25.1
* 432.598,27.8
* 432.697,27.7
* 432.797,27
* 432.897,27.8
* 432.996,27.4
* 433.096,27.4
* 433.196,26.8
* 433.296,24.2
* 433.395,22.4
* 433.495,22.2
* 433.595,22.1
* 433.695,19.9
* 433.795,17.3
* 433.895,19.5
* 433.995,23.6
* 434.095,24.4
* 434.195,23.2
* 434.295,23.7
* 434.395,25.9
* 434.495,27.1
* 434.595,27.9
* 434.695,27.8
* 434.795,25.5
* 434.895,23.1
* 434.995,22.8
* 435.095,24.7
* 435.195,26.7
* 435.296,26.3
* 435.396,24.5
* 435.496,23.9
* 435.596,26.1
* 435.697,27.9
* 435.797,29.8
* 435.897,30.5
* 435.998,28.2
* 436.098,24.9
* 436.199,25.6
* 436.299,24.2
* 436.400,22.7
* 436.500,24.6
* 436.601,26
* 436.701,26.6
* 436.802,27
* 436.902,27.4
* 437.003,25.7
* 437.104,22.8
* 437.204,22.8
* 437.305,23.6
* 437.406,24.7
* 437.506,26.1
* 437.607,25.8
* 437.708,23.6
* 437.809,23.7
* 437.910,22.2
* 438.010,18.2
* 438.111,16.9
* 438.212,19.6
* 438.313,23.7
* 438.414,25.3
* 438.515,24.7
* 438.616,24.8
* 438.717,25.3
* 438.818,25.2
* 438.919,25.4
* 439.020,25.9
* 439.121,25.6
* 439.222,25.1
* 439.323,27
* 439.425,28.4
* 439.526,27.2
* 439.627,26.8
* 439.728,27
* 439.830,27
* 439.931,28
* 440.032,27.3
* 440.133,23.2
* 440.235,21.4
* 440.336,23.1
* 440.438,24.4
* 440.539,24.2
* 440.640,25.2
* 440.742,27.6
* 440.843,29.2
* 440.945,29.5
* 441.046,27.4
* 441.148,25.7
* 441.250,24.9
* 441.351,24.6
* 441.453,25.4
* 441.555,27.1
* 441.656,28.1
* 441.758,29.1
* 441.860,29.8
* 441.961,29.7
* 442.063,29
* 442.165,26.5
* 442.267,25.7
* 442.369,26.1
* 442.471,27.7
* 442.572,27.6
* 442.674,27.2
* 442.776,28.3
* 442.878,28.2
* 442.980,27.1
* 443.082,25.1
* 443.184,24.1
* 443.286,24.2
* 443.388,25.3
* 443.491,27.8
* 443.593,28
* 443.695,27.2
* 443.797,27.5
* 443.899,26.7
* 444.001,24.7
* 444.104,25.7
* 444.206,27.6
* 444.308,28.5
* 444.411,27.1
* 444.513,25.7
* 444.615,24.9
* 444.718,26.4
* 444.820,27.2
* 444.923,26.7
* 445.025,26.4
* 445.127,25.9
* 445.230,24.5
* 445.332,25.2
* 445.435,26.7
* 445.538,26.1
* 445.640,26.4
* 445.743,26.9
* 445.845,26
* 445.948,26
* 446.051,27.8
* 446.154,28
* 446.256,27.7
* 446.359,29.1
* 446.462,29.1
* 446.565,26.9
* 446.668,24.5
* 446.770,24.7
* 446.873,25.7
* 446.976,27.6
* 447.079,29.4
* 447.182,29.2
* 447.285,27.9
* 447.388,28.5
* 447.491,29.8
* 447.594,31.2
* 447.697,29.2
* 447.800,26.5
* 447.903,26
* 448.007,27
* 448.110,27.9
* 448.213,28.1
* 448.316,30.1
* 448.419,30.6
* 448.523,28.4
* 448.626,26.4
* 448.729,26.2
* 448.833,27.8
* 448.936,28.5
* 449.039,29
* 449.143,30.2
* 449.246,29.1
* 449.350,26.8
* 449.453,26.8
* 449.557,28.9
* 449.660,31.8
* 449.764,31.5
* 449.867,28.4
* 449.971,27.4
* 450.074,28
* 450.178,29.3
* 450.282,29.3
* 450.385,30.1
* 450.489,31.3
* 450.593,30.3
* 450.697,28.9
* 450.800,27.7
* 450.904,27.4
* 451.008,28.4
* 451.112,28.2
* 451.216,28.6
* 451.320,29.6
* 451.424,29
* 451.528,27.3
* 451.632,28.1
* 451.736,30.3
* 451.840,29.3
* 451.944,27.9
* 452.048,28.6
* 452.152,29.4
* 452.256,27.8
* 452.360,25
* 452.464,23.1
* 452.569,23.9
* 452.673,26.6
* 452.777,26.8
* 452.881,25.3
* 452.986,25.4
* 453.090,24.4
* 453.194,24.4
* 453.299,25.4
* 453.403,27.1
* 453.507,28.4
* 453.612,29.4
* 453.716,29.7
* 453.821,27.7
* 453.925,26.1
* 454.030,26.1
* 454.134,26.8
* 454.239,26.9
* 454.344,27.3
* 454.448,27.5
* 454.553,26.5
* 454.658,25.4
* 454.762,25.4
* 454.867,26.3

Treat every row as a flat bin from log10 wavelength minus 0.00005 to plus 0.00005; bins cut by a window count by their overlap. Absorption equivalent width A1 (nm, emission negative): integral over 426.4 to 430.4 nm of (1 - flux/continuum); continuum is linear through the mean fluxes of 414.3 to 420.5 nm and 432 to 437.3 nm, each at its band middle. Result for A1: 0.57 nm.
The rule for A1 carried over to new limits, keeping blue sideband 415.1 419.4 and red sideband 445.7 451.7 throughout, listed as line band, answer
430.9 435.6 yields 0.44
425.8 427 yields 0.14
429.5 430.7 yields 0.42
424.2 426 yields 0.19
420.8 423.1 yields 0.18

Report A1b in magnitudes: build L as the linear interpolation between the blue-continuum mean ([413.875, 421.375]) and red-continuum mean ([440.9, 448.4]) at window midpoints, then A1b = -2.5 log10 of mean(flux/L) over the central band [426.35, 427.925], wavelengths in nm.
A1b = 0.13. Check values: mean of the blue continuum 24.6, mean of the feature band 22.6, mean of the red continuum 27.1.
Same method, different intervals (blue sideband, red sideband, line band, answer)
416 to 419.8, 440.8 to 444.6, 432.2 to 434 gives 0.11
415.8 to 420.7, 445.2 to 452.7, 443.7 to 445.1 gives 0.03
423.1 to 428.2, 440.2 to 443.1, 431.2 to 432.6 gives 0.05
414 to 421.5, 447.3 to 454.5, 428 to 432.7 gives 0.23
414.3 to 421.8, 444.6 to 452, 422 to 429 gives 0.12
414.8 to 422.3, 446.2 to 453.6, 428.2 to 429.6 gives 0.20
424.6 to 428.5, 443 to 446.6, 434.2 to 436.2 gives -0.06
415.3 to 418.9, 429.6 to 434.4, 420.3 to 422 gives -0.06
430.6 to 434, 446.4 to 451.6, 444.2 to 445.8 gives 0.03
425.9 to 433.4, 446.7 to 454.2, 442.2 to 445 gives -0.02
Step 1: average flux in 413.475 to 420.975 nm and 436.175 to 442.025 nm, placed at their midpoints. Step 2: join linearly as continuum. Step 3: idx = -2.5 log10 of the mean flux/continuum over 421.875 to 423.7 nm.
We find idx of 0.13 mag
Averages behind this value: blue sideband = 24.6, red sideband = 25.3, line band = 22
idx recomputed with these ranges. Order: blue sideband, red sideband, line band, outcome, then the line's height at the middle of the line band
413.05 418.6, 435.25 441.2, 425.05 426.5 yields 0.066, 25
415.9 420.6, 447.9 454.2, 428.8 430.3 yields 0.296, 25.5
